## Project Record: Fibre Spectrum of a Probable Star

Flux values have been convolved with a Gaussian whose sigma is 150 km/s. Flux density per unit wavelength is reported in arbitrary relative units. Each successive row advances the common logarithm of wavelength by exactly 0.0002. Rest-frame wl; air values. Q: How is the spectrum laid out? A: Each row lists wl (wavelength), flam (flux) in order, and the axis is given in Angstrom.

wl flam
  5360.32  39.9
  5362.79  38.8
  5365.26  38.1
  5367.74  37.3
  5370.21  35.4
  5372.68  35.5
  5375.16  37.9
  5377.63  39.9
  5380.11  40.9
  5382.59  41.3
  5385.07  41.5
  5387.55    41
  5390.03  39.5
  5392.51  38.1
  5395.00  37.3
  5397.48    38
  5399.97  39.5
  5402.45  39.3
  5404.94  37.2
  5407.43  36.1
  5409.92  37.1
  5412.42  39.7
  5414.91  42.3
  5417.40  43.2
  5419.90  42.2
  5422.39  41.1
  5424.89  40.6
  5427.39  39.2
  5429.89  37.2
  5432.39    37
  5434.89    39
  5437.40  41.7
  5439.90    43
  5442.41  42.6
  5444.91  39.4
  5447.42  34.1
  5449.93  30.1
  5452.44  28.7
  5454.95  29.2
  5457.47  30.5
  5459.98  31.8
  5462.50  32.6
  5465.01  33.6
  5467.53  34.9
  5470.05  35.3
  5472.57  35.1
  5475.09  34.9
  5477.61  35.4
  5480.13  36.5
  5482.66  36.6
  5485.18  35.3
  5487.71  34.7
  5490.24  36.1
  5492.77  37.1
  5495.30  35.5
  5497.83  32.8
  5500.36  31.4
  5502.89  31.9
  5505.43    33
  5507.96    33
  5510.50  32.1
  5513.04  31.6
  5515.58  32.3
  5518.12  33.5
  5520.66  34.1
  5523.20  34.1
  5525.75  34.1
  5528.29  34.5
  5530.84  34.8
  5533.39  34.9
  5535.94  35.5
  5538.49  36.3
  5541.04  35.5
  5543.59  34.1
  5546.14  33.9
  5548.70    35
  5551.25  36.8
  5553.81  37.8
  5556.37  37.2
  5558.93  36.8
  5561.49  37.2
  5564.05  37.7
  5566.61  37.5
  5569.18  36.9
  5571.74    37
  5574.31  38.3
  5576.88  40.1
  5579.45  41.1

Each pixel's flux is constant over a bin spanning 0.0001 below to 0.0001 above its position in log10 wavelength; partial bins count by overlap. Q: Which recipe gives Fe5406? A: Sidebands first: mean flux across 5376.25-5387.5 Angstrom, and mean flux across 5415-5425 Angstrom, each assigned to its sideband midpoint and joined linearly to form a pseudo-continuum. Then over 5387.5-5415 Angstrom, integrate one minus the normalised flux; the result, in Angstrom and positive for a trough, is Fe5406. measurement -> 1.9 Angstrom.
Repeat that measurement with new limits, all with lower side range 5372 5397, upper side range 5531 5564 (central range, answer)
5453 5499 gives 3.9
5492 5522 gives 3.0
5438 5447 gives -0.7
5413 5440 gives -1.4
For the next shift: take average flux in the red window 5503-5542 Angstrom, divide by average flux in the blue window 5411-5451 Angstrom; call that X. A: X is 0.9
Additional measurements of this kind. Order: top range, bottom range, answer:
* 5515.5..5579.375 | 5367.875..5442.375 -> 0.91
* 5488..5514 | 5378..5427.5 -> 0.84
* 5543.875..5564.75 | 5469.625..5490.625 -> 1.02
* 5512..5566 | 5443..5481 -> 1.05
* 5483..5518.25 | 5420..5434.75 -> 0.86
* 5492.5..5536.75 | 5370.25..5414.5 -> 0.87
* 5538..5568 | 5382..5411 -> 0.94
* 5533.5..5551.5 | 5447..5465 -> 1.13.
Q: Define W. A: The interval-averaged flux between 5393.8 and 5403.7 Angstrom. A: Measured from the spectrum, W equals 38.6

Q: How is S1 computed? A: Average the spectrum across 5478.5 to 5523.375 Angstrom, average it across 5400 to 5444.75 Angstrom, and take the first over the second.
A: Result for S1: 0.85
